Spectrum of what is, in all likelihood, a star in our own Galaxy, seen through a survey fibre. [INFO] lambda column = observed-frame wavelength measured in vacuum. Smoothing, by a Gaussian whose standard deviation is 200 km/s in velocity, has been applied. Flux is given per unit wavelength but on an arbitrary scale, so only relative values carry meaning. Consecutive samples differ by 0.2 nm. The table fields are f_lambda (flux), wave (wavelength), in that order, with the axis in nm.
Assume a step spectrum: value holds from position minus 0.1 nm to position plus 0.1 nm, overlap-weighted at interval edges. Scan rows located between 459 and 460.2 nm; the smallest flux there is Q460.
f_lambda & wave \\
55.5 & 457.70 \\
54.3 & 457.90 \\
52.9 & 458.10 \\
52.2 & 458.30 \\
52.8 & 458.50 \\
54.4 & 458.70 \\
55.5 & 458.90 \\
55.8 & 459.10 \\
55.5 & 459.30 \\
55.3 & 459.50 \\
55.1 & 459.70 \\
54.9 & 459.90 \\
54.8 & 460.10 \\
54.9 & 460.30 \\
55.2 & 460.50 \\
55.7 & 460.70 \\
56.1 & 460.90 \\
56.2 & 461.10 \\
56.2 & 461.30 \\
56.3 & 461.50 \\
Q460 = 54.8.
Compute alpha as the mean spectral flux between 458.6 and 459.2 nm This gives 55.2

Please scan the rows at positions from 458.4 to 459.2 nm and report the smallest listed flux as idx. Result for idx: 52.8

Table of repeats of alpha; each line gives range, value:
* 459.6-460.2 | 54.9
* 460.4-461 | 55.7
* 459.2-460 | 55.2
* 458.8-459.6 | 55.5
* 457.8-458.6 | 53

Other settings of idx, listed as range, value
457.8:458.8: 52.2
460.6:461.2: 55.7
